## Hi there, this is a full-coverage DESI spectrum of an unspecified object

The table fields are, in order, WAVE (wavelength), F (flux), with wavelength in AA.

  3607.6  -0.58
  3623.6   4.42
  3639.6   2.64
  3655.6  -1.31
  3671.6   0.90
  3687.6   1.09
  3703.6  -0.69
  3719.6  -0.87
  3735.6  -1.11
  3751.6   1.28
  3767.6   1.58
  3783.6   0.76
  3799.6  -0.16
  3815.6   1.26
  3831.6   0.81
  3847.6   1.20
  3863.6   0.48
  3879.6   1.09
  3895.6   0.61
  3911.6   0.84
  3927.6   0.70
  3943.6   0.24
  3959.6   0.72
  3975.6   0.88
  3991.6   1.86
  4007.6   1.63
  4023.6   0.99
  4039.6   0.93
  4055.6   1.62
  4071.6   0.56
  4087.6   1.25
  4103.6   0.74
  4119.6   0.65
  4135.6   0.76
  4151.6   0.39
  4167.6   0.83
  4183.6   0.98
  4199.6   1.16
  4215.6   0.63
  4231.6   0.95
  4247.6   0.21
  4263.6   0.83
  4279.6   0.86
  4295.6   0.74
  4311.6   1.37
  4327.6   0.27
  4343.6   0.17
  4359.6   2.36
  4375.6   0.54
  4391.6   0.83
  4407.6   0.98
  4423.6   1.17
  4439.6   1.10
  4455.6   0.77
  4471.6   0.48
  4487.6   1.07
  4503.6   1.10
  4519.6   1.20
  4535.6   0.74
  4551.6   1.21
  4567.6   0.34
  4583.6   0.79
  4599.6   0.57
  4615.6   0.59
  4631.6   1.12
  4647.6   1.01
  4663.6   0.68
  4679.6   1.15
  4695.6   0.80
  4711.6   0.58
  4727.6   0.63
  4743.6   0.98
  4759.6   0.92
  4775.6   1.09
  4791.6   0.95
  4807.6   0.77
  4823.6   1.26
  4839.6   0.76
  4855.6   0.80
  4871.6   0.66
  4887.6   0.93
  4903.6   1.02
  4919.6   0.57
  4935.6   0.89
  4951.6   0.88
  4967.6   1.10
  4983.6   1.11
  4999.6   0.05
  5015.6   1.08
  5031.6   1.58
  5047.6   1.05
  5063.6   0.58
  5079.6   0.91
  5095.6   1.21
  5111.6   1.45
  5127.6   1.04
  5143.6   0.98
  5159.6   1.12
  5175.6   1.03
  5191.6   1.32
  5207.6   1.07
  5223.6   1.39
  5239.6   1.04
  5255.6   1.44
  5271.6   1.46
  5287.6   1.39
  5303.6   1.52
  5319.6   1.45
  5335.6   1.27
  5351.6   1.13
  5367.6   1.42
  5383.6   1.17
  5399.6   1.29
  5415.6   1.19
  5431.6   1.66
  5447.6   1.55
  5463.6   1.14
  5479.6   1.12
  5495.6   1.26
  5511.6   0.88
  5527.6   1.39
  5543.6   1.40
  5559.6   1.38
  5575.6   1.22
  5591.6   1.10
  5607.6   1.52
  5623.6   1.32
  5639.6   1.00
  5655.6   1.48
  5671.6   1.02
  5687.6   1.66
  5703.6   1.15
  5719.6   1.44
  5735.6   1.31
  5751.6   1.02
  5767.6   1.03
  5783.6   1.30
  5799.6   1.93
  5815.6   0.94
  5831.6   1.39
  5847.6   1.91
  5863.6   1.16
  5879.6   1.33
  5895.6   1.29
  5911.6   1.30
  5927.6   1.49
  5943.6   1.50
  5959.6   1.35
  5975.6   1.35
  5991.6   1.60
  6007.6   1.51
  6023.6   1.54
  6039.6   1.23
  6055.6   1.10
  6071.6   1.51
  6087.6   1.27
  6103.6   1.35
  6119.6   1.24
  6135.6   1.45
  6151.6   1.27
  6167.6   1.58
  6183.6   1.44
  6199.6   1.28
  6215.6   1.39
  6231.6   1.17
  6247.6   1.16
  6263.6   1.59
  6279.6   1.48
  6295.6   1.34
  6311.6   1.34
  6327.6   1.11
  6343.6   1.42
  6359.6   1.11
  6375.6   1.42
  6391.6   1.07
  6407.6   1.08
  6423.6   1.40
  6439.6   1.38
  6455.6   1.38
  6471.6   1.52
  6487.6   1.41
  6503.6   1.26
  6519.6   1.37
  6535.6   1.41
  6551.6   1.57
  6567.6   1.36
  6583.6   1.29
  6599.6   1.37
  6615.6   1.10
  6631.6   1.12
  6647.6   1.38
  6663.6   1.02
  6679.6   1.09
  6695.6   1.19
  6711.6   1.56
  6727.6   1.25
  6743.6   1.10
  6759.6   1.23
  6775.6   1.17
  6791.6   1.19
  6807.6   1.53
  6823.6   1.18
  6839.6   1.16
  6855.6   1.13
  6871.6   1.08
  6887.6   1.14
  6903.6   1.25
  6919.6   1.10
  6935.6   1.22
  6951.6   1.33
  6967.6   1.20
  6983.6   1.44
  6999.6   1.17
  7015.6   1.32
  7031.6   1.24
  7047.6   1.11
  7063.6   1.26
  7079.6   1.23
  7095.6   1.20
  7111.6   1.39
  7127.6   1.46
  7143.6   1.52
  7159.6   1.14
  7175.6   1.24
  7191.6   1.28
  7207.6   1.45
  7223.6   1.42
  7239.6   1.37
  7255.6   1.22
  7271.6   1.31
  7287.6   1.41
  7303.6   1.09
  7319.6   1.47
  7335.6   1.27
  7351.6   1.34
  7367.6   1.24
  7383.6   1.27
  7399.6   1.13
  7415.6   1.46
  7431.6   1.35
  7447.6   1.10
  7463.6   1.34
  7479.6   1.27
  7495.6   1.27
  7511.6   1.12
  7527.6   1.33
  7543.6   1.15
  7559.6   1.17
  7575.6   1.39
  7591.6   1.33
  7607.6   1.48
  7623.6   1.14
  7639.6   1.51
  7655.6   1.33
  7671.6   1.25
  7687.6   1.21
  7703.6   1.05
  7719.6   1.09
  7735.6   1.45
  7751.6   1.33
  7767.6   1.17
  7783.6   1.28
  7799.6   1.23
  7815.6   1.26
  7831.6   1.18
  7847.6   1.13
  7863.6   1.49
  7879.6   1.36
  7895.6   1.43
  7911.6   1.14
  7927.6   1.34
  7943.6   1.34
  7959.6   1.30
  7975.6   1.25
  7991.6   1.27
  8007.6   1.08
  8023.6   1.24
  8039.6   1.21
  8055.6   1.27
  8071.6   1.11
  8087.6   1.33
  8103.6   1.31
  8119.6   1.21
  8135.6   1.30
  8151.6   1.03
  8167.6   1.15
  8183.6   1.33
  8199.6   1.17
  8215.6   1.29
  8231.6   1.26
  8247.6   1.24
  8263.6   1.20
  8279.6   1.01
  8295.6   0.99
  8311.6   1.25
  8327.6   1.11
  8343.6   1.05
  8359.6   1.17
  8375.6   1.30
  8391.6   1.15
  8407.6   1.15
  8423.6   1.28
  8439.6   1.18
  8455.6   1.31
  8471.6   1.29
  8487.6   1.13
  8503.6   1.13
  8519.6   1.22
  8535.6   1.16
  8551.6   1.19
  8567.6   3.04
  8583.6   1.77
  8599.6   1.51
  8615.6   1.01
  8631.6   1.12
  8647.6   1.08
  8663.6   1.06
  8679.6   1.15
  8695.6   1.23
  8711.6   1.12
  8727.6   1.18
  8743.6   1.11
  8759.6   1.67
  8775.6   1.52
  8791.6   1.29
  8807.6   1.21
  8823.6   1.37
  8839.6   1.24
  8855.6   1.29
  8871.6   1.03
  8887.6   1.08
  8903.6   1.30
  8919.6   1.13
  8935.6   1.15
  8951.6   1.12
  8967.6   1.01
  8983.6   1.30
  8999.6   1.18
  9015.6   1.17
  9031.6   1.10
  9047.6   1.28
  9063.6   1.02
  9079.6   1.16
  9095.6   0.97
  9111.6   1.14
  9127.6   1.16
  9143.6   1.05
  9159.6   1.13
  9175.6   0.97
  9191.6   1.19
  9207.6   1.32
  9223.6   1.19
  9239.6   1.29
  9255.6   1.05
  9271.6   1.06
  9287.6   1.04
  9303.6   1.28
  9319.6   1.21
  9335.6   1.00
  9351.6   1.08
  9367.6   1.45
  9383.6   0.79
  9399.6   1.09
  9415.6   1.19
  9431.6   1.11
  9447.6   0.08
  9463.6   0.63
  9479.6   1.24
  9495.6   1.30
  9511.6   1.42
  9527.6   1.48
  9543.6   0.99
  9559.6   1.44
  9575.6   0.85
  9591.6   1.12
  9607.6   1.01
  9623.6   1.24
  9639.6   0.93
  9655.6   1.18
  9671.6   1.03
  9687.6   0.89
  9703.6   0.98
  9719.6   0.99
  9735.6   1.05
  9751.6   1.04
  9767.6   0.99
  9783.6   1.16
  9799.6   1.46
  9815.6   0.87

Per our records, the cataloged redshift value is 0.30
